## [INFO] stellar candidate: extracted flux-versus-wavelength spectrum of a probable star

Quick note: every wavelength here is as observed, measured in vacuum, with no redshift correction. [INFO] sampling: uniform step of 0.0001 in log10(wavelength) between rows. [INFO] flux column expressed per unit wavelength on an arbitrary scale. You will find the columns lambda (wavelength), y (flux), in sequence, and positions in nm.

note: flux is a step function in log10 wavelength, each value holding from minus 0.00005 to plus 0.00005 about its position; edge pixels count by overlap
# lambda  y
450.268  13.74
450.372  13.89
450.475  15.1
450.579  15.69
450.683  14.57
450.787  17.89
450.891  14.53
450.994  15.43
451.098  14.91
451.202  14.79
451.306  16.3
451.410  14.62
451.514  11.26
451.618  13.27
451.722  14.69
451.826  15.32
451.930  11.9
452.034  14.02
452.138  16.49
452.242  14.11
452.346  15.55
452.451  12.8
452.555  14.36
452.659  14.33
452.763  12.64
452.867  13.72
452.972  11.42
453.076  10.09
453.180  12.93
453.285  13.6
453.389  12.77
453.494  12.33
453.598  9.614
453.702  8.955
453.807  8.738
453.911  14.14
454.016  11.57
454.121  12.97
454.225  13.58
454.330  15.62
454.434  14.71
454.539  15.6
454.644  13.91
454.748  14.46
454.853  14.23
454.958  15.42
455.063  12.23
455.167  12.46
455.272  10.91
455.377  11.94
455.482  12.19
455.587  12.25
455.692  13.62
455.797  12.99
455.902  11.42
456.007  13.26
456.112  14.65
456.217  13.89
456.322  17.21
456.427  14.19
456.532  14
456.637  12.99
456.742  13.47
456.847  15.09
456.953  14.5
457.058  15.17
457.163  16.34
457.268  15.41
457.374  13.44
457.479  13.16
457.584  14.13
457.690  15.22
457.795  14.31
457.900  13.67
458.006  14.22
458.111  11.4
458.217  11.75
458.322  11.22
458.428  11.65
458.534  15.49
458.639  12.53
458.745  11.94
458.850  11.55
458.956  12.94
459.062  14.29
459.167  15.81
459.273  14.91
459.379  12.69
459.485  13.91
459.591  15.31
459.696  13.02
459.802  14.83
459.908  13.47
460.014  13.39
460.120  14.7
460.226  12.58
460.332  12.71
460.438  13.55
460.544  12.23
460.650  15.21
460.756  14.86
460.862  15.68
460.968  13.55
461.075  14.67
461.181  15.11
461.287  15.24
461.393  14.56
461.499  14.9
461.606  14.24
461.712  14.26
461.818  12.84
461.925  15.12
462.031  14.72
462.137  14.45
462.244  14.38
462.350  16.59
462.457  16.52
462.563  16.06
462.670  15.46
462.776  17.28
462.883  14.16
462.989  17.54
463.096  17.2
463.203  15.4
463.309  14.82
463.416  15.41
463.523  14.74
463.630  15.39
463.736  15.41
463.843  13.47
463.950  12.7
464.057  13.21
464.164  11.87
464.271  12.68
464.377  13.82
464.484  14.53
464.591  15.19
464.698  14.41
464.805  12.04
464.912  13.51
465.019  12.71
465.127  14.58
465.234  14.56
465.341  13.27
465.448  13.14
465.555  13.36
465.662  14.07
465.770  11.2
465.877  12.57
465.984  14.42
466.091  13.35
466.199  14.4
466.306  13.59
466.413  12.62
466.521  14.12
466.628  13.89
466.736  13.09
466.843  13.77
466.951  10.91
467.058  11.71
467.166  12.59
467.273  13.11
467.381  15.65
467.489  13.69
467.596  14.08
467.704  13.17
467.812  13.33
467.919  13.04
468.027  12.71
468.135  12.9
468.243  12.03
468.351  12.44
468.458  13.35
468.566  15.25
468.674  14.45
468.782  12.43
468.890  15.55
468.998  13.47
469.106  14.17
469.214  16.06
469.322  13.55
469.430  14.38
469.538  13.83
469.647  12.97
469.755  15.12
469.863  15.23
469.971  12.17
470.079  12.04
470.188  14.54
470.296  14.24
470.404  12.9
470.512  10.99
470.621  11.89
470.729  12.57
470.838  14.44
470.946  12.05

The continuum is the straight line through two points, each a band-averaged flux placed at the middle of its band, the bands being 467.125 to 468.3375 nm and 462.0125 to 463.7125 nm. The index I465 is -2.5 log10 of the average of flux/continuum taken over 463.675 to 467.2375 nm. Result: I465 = 0.08 mag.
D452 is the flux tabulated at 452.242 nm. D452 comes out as 14.11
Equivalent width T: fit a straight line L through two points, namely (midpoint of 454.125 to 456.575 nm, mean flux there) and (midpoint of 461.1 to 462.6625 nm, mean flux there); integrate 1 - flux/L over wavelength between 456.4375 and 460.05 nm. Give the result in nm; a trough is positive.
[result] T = 0.12 nm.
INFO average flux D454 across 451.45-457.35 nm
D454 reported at 13.4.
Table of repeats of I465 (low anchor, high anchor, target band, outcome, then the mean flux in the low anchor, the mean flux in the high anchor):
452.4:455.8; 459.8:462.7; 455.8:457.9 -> -0.06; 12.8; 14.5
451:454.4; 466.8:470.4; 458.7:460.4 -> -0.02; 13.3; 13.6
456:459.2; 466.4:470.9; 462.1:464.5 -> -0.10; 13.8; 13.4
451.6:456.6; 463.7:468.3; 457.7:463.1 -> -0.07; 13.3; 13.3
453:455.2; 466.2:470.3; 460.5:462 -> -0.10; 12.8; 13.6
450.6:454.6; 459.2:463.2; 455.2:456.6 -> 0.06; 13.6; 14.7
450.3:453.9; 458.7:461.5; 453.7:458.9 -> 0.03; 13.6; 14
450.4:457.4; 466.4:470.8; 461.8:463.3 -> -0.15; 13.7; 13.4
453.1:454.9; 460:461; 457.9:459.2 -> 0.06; 12.9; 13.9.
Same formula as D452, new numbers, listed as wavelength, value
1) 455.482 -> 12.19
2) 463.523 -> 14.74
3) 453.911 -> 14.14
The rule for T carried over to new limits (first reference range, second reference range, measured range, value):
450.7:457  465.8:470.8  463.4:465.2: -0.050 nm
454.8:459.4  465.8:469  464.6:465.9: 0.004 nm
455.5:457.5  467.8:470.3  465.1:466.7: 0.032 nm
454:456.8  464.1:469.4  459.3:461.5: -0.091 nm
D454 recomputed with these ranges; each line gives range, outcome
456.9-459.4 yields 13.7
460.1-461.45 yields 14.2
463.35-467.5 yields 13.6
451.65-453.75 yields 13.1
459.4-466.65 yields 14.2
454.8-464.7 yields 14.1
